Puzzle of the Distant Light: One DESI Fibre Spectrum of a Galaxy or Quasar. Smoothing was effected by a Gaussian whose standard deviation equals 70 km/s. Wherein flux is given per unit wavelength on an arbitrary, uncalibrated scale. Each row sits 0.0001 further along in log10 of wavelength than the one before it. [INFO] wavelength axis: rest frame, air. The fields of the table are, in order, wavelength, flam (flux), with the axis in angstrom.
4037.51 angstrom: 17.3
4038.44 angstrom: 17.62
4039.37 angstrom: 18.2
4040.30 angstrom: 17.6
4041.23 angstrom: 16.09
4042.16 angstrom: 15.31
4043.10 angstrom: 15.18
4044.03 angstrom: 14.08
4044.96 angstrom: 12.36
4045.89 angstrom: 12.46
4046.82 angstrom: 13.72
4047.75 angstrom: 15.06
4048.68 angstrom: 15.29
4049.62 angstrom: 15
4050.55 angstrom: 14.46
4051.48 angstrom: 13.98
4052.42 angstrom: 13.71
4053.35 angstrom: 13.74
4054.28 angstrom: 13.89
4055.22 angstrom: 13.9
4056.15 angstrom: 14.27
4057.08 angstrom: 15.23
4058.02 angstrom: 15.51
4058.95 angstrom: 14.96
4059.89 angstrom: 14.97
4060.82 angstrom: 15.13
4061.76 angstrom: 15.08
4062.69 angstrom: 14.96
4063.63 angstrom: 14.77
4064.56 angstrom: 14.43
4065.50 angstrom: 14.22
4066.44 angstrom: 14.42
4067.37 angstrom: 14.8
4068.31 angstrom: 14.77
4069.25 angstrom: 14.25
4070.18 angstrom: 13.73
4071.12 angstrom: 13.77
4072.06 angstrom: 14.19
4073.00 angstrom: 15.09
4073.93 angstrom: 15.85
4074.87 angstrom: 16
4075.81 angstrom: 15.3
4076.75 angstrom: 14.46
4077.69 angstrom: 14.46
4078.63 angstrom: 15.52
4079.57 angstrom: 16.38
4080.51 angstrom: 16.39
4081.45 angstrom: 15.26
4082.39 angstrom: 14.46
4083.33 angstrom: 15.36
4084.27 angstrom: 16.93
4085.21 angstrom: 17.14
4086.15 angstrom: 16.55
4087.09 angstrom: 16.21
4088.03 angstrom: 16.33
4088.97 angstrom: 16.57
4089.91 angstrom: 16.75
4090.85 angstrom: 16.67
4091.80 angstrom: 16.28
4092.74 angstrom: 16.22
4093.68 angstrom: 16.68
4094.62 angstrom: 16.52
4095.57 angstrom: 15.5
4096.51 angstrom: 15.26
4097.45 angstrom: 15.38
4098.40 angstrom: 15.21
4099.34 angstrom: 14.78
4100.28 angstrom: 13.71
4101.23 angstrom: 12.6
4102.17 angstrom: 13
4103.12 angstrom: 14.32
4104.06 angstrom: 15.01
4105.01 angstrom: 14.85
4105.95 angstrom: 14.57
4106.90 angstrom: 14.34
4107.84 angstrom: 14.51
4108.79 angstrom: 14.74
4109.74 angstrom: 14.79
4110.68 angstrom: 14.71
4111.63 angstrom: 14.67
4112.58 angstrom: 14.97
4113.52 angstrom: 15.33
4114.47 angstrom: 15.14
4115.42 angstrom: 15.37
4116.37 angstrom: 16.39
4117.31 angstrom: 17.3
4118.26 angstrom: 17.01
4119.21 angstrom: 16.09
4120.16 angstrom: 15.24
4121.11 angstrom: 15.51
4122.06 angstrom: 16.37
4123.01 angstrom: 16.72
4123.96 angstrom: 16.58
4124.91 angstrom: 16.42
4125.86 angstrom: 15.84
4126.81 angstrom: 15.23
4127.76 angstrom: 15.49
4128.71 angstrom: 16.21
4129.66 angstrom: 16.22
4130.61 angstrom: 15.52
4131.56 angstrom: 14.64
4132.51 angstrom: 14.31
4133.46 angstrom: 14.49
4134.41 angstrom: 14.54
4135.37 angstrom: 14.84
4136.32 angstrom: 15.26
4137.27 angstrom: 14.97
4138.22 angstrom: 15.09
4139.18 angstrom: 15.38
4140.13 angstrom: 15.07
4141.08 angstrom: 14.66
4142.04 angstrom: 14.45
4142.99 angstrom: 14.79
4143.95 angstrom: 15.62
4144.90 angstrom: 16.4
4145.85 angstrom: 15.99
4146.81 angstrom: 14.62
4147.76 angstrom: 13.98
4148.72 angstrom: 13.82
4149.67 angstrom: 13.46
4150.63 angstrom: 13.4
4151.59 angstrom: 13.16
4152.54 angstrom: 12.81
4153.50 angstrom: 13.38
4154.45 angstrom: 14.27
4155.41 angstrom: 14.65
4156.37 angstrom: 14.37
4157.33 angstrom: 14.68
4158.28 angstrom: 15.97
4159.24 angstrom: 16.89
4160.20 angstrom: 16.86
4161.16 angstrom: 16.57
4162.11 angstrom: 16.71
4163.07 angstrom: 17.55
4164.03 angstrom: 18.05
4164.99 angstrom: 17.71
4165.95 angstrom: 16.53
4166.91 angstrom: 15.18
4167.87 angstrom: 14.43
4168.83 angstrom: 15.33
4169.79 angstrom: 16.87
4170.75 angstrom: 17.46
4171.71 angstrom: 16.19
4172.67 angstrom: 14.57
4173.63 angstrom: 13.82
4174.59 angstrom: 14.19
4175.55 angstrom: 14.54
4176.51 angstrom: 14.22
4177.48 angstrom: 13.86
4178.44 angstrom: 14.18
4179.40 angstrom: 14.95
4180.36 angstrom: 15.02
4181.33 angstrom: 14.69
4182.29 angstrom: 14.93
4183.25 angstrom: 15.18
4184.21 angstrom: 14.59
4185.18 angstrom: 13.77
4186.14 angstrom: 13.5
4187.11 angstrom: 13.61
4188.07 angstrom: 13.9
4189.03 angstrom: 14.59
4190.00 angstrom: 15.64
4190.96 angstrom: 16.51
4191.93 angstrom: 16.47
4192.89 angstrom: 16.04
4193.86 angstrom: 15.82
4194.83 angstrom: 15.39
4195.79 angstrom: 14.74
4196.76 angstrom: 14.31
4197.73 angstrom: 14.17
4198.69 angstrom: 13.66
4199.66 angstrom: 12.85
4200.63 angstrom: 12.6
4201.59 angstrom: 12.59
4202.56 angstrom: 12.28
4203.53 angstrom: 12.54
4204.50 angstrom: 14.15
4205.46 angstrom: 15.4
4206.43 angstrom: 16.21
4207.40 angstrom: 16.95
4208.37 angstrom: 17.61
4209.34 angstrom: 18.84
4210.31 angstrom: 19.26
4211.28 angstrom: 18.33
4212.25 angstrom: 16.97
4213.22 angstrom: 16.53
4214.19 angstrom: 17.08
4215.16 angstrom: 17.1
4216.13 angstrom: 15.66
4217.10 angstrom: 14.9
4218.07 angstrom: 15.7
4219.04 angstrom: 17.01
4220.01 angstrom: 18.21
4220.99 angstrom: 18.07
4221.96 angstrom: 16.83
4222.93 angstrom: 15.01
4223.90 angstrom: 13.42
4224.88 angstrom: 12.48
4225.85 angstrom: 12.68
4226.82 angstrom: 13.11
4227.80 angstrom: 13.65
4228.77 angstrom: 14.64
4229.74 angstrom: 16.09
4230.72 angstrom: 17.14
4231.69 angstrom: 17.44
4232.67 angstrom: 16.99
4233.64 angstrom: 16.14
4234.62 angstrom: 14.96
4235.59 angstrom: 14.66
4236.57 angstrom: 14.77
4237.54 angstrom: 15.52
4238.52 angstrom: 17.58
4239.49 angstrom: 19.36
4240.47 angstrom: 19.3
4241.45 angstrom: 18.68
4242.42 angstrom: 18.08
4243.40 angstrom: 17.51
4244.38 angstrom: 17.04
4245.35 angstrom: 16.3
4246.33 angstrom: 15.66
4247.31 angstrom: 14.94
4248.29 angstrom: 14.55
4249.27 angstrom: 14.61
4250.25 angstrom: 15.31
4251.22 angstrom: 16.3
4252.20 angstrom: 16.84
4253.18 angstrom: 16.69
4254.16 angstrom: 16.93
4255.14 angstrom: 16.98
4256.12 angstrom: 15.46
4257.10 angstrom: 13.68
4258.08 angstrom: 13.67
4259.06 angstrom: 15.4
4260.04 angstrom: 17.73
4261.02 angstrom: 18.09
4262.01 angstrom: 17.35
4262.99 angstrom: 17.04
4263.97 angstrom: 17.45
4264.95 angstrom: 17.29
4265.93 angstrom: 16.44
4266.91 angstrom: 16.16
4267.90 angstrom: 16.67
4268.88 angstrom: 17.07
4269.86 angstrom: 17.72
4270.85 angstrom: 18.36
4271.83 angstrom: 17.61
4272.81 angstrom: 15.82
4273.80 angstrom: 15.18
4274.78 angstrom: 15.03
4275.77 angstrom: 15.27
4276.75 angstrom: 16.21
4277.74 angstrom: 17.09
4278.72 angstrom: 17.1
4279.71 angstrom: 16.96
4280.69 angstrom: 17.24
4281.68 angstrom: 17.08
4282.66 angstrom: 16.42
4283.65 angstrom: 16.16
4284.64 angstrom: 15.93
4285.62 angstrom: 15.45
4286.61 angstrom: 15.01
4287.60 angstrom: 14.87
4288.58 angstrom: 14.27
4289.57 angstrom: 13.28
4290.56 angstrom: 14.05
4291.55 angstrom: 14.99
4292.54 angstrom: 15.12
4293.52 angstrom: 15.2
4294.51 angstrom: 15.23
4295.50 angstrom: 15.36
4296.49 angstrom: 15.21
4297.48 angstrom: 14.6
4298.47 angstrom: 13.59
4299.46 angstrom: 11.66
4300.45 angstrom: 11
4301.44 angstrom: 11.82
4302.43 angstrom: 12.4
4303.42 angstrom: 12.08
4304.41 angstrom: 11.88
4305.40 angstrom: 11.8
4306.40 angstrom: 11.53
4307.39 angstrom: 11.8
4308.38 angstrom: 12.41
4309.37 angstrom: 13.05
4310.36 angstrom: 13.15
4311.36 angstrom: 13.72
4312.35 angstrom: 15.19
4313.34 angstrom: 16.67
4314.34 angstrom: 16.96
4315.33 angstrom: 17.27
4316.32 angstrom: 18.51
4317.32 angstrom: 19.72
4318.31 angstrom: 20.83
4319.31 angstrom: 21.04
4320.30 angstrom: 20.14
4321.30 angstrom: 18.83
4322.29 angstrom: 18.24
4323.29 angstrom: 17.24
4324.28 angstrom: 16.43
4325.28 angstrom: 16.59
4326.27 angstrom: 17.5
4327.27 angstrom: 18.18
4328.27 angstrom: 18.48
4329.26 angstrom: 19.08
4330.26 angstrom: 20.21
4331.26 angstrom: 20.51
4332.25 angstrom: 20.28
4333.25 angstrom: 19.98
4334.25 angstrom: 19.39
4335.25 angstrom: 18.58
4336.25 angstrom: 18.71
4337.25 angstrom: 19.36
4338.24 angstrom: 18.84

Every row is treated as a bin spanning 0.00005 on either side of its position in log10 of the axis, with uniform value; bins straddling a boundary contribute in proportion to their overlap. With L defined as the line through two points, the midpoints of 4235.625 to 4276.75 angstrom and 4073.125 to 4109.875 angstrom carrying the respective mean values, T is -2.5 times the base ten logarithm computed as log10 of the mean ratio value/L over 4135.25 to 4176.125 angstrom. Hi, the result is 0.04 mag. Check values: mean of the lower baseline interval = 15.4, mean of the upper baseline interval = 16.5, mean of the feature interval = 15.2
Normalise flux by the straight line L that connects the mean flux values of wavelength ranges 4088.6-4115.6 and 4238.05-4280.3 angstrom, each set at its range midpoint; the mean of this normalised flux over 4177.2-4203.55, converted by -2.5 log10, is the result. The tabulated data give 0.11 mag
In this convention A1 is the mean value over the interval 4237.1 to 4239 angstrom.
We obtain 16.5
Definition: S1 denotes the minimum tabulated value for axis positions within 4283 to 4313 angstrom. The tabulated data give 11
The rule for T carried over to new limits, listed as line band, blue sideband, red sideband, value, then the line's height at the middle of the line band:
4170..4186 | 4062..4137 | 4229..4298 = 0.07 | 15.7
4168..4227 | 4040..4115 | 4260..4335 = 0.03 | 15.6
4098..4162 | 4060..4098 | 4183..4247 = 0.03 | 15.5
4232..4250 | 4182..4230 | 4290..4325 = -0.09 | 15.2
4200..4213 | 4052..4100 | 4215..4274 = 0.02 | 16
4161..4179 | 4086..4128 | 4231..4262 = 0.02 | 15.9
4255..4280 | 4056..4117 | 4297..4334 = -0.04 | 15.9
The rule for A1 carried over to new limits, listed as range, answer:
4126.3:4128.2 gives 15.4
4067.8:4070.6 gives 14.3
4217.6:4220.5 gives 17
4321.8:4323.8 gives 17.7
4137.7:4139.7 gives 15.2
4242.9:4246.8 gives 16.6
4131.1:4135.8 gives 14.6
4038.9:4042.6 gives 16.8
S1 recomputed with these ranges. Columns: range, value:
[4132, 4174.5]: 12.81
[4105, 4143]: 14.31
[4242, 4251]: 14.55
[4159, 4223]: 12.28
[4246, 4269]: 13.67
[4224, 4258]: 12.48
